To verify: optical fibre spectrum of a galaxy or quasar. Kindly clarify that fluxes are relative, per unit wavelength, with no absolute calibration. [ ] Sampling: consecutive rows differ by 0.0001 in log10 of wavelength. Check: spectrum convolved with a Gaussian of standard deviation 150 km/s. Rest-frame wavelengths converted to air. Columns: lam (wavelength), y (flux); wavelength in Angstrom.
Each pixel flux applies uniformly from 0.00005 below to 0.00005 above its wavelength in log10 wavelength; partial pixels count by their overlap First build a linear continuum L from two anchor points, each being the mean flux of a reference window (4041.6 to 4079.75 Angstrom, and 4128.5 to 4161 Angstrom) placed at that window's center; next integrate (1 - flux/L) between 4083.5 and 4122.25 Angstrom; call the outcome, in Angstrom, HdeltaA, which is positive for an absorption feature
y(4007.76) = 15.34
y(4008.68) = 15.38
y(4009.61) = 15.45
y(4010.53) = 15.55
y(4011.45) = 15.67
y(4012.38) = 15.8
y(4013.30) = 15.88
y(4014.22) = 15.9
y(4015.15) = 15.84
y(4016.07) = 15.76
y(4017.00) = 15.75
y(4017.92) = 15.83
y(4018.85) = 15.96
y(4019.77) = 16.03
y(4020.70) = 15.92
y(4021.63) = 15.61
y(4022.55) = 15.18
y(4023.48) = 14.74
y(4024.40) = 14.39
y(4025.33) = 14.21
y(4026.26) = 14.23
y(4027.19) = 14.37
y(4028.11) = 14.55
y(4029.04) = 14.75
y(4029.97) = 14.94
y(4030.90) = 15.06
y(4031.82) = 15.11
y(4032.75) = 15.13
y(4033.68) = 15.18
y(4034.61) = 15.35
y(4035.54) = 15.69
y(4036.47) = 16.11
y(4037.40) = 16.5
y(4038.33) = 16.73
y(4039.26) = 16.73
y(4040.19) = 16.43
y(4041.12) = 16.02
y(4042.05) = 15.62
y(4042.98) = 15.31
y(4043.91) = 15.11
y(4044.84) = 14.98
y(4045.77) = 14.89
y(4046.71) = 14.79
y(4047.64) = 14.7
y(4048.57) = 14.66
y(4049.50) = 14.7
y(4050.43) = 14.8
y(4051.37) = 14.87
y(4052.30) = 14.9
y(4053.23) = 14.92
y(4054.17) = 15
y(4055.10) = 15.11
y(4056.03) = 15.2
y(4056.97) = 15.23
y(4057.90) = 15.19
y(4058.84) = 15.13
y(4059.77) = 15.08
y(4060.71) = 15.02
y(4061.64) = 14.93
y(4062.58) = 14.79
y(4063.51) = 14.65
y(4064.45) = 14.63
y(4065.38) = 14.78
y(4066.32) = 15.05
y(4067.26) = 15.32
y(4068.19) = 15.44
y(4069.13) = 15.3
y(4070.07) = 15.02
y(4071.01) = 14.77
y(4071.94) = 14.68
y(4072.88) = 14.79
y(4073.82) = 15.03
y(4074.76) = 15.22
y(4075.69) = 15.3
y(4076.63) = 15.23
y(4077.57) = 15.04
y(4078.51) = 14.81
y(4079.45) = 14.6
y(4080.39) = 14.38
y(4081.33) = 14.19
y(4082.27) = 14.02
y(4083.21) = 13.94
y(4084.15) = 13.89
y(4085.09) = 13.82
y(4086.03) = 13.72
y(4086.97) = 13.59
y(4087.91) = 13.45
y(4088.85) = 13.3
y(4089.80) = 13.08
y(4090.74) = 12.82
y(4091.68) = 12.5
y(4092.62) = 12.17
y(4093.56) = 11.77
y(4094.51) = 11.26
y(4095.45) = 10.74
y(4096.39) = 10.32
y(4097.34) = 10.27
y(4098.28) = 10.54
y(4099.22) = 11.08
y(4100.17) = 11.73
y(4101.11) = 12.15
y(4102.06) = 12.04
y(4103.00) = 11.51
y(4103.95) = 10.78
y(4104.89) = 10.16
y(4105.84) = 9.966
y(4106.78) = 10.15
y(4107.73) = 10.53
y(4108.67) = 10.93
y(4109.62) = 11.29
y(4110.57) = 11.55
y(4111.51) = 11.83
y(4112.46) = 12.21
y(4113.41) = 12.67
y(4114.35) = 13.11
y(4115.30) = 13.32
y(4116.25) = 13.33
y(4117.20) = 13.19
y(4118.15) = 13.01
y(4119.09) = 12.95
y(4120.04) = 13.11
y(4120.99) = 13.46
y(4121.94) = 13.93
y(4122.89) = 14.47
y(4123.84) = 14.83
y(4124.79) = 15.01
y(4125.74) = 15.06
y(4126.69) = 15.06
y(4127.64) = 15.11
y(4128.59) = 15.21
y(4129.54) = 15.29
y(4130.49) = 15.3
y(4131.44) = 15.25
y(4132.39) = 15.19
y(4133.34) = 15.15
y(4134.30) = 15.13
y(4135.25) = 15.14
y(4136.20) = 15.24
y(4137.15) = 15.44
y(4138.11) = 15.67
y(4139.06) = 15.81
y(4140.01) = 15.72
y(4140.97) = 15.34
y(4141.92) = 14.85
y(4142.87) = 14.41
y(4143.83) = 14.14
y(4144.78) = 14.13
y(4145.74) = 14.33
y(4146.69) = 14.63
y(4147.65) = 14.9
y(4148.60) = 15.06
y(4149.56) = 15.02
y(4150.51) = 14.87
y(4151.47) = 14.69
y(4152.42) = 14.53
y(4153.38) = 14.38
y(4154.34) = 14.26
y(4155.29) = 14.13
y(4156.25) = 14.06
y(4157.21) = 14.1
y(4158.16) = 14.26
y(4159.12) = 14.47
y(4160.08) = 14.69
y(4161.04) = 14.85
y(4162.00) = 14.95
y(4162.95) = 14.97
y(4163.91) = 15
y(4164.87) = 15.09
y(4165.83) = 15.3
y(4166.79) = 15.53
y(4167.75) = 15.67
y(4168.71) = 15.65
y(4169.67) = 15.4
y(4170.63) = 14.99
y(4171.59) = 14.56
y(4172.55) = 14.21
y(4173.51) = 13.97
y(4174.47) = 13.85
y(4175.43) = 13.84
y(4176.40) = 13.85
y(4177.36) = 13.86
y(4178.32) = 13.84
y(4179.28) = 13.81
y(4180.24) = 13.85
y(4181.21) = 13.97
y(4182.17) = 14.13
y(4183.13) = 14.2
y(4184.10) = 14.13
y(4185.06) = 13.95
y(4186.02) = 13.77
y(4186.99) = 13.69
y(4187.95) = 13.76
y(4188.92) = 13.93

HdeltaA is 7.2 Angstrom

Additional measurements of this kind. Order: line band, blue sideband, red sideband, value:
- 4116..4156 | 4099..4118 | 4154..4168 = -4.2 Angstrom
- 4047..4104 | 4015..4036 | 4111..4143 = 3.5 Angstrom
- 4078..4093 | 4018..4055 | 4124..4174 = 1.4 Angstrom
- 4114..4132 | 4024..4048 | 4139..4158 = 0.7 Angstrom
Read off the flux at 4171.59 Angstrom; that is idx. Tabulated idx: 14.56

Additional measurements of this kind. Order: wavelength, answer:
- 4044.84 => 14.98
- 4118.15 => 13.01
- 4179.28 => 13.81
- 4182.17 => 14.13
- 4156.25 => 14.06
